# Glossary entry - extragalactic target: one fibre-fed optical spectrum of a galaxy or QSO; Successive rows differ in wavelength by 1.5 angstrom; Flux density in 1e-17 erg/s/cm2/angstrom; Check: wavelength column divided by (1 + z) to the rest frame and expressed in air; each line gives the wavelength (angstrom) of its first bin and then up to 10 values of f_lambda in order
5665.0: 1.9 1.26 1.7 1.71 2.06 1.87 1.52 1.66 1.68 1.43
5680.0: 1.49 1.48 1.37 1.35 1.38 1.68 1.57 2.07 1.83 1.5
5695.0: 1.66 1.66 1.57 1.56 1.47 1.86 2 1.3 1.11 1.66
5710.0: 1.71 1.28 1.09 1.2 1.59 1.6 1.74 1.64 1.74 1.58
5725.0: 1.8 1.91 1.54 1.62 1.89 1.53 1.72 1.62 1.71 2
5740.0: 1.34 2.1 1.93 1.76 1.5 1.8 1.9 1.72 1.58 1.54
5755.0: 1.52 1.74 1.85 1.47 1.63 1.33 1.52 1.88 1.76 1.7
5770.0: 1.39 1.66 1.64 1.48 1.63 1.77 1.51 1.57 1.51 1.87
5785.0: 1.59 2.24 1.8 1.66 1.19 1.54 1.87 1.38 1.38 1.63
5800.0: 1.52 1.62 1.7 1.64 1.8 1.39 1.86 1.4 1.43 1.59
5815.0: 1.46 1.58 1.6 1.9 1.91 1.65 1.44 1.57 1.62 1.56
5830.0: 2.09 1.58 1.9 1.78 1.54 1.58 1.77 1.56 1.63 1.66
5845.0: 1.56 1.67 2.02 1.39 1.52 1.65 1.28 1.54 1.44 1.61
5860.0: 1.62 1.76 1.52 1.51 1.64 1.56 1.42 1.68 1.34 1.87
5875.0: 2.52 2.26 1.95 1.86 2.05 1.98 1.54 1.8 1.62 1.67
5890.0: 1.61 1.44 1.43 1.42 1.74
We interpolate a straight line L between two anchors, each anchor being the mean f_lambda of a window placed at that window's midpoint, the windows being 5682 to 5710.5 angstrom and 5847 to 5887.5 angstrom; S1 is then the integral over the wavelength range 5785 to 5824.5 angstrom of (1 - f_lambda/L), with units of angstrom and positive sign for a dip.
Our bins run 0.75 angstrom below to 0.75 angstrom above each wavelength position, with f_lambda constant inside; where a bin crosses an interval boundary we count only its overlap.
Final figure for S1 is 0.9 angstrom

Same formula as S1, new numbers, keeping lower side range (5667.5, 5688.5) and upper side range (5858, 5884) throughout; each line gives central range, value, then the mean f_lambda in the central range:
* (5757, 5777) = 0.7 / 1.61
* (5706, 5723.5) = 1.5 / 1.49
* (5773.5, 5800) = 1.1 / 1.62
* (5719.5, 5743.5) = -1.2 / 1.73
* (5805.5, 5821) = 0.9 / 1.61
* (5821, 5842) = 0.7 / 1.67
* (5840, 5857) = 1.6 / 1.58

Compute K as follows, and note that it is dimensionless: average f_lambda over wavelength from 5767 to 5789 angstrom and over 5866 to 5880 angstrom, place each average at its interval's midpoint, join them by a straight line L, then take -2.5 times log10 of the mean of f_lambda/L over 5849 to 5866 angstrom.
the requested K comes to 0.17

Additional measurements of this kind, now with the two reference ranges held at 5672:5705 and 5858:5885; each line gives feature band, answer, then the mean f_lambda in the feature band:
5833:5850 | 0.05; 1.67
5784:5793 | 0.01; 1.68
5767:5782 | 0.06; 1.6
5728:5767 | -0.02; 1.69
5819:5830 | 0.02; 1.69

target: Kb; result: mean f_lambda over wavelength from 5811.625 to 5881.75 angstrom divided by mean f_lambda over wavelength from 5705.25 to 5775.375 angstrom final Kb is 1.03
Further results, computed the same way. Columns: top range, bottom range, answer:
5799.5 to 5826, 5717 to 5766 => 0.96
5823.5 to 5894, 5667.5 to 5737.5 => 1.04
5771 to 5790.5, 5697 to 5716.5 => 1.13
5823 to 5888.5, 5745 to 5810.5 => 1.03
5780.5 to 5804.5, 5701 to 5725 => 1.06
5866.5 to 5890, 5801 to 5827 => 1.11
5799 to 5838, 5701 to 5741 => 1.02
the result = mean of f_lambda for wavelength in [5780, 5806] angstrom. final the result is 1.64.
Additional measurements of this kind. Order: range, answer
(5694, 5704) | 1.65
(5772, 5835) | 1.64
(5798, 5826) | 1.62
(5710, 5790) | 1.66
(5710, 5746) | 1.65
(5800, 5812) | 1.61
